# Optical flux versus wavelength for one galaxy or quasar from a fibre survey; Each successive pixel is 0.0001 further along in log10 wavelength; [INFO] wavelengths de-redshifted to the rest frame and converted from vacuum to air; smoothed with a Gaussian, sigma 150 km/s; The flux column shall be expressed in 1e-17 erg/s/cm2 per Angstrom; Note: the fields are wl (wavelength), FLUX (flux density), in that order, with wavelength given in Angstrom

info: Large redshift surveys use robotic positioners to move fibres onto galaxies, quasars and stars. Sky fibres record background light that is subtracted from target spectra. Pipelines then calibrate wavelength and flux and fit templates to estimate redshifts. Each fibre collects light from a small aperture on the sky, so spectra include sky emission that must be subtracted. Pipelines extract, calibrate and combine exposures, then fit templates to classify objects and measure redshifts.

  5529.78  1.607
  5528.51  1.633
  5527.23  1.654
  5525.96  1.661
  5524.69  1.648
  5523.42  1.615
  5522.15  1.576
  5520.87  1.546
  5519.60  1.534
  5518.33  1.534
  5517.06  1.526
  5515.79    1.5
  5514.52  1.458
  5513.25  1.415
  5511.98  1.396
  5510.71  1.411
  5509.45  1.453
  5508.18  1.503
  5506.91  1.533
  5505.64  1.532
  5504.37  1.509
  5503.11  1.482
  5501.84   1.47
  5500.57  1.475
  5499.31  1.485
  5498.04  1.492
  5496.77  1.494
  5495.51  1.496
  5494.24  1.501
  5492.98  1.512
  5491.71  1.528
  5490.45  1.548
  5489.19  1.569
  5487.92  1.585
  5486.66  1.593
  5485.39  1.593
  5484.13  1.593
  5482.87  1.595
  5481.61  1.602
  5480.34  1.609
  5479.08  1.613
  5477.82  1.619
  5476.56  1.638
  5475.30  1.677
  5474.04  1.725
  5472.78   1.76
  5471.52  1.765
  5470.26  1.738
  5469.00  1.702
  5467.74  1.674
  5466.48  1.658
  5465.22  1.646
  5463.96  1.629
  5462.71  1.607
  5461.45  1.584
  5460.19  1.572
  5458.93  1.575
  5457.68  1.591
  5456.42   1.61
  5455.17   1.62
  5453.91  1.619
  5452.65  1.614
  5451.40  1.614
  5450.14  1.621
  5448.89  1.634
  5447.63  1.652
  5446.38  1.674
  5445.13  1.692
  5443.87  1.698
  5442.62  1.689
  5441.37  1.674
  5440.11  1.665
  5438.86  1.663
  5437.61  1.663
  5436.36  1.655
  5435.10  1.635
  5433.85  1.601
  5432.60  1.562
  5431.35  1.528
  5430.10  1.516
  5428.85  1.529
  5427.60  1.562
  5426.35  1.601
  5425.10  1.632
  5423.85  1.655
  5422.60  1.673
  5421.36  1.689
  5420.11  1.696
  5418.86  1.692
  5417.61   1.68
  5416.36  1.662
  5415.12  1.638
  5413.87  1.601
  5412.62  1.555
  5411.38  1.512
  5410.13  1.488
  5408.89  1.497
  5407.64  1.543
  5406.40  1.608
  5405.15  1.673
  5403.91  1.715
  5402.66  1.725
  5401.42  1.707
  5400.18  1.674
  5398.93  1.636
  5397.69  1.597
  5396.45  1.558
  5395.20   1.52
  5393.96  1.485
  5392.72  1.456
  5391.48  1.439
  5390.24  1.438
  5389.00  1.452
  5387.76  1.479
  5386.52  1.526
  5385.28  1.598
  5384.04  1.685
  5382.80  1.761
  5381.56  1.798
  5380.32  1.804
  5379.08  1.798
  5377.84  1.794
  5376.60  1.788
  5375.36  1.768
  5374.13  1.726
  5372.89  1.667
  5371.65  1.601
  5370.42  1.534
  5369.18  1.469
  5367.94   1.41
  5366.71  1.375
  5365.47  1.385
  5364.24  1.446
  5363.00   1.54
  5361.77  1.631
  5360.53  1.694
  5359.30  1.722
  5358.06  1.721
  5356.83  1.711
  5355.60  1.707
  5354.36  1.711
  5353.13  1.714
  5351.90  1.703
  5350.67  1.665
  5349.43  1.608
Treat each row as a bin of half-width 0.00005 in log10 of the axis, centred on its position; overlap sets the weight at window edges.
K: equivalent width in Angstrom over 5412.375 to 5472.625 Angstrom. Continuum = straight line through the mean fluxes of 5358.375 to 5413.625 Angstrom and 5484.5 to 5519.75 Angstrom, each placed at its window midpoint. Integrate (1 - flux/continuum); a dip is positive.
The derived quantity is -3.3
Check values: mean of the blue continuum 1.6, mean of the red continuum 1.5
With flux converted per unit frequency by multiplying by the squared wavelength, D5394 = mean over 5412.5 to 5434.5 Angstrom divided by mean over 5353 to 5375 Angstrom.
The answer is 1.03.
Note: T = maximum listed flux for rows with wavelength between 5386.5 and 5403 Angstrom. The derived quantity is 1.725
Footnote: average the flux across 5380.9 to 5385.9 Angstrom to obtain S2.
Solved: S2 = 1.71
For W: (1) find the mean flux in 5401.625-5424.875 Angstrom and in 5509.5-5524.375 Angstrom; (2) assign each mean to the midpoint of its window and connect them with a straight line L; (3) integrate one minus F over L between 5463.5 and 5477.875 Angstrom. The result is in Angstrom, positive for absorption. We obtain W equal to -1.2 Angstrom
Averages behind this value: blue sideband 1.63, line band 1.69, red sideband 1.5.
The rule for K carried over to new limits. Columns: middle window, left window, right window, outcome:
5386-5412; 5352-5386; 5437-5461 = 1.4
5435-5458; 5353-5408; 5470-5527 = -0.9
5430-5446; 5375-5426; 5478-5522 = -0.5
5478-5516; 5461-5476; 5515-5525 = 2.2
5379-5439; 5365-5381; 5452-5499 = 0.5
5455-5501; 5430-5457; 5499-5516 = -1.6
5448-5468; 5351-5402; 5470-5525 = -0.5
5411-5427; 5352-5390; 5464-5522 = -0.3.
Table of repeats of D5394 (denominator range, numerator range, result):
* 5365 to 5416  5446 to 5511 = 1.03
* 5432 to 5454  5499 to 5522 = 0.93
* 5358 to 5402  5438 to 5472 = 1.06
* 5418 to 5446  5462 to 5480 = 1.04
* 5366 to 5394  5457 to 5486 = 1.06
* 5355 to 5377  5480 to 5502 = 1.01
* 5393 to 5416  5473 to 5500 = 1.02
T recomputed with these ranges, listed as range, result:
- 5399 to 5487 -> 1.765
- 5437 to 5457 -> 1.698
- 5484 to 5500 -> 1.593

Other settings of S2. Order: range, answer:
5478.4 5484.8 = 1.6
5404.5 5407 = 1.64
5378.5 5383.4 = 1.79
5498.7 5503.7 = 1.48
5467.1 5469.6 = 1.69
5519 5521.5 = 1.54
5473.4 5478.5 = 1.67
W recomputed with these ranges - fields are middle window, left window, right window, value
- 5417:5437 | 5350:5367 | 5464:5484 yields 0.4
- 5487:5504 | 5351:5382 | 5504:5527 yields 0.3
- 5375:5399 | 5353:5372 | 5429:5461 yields -0.3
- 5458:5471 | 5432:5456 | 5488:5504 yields -0.4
